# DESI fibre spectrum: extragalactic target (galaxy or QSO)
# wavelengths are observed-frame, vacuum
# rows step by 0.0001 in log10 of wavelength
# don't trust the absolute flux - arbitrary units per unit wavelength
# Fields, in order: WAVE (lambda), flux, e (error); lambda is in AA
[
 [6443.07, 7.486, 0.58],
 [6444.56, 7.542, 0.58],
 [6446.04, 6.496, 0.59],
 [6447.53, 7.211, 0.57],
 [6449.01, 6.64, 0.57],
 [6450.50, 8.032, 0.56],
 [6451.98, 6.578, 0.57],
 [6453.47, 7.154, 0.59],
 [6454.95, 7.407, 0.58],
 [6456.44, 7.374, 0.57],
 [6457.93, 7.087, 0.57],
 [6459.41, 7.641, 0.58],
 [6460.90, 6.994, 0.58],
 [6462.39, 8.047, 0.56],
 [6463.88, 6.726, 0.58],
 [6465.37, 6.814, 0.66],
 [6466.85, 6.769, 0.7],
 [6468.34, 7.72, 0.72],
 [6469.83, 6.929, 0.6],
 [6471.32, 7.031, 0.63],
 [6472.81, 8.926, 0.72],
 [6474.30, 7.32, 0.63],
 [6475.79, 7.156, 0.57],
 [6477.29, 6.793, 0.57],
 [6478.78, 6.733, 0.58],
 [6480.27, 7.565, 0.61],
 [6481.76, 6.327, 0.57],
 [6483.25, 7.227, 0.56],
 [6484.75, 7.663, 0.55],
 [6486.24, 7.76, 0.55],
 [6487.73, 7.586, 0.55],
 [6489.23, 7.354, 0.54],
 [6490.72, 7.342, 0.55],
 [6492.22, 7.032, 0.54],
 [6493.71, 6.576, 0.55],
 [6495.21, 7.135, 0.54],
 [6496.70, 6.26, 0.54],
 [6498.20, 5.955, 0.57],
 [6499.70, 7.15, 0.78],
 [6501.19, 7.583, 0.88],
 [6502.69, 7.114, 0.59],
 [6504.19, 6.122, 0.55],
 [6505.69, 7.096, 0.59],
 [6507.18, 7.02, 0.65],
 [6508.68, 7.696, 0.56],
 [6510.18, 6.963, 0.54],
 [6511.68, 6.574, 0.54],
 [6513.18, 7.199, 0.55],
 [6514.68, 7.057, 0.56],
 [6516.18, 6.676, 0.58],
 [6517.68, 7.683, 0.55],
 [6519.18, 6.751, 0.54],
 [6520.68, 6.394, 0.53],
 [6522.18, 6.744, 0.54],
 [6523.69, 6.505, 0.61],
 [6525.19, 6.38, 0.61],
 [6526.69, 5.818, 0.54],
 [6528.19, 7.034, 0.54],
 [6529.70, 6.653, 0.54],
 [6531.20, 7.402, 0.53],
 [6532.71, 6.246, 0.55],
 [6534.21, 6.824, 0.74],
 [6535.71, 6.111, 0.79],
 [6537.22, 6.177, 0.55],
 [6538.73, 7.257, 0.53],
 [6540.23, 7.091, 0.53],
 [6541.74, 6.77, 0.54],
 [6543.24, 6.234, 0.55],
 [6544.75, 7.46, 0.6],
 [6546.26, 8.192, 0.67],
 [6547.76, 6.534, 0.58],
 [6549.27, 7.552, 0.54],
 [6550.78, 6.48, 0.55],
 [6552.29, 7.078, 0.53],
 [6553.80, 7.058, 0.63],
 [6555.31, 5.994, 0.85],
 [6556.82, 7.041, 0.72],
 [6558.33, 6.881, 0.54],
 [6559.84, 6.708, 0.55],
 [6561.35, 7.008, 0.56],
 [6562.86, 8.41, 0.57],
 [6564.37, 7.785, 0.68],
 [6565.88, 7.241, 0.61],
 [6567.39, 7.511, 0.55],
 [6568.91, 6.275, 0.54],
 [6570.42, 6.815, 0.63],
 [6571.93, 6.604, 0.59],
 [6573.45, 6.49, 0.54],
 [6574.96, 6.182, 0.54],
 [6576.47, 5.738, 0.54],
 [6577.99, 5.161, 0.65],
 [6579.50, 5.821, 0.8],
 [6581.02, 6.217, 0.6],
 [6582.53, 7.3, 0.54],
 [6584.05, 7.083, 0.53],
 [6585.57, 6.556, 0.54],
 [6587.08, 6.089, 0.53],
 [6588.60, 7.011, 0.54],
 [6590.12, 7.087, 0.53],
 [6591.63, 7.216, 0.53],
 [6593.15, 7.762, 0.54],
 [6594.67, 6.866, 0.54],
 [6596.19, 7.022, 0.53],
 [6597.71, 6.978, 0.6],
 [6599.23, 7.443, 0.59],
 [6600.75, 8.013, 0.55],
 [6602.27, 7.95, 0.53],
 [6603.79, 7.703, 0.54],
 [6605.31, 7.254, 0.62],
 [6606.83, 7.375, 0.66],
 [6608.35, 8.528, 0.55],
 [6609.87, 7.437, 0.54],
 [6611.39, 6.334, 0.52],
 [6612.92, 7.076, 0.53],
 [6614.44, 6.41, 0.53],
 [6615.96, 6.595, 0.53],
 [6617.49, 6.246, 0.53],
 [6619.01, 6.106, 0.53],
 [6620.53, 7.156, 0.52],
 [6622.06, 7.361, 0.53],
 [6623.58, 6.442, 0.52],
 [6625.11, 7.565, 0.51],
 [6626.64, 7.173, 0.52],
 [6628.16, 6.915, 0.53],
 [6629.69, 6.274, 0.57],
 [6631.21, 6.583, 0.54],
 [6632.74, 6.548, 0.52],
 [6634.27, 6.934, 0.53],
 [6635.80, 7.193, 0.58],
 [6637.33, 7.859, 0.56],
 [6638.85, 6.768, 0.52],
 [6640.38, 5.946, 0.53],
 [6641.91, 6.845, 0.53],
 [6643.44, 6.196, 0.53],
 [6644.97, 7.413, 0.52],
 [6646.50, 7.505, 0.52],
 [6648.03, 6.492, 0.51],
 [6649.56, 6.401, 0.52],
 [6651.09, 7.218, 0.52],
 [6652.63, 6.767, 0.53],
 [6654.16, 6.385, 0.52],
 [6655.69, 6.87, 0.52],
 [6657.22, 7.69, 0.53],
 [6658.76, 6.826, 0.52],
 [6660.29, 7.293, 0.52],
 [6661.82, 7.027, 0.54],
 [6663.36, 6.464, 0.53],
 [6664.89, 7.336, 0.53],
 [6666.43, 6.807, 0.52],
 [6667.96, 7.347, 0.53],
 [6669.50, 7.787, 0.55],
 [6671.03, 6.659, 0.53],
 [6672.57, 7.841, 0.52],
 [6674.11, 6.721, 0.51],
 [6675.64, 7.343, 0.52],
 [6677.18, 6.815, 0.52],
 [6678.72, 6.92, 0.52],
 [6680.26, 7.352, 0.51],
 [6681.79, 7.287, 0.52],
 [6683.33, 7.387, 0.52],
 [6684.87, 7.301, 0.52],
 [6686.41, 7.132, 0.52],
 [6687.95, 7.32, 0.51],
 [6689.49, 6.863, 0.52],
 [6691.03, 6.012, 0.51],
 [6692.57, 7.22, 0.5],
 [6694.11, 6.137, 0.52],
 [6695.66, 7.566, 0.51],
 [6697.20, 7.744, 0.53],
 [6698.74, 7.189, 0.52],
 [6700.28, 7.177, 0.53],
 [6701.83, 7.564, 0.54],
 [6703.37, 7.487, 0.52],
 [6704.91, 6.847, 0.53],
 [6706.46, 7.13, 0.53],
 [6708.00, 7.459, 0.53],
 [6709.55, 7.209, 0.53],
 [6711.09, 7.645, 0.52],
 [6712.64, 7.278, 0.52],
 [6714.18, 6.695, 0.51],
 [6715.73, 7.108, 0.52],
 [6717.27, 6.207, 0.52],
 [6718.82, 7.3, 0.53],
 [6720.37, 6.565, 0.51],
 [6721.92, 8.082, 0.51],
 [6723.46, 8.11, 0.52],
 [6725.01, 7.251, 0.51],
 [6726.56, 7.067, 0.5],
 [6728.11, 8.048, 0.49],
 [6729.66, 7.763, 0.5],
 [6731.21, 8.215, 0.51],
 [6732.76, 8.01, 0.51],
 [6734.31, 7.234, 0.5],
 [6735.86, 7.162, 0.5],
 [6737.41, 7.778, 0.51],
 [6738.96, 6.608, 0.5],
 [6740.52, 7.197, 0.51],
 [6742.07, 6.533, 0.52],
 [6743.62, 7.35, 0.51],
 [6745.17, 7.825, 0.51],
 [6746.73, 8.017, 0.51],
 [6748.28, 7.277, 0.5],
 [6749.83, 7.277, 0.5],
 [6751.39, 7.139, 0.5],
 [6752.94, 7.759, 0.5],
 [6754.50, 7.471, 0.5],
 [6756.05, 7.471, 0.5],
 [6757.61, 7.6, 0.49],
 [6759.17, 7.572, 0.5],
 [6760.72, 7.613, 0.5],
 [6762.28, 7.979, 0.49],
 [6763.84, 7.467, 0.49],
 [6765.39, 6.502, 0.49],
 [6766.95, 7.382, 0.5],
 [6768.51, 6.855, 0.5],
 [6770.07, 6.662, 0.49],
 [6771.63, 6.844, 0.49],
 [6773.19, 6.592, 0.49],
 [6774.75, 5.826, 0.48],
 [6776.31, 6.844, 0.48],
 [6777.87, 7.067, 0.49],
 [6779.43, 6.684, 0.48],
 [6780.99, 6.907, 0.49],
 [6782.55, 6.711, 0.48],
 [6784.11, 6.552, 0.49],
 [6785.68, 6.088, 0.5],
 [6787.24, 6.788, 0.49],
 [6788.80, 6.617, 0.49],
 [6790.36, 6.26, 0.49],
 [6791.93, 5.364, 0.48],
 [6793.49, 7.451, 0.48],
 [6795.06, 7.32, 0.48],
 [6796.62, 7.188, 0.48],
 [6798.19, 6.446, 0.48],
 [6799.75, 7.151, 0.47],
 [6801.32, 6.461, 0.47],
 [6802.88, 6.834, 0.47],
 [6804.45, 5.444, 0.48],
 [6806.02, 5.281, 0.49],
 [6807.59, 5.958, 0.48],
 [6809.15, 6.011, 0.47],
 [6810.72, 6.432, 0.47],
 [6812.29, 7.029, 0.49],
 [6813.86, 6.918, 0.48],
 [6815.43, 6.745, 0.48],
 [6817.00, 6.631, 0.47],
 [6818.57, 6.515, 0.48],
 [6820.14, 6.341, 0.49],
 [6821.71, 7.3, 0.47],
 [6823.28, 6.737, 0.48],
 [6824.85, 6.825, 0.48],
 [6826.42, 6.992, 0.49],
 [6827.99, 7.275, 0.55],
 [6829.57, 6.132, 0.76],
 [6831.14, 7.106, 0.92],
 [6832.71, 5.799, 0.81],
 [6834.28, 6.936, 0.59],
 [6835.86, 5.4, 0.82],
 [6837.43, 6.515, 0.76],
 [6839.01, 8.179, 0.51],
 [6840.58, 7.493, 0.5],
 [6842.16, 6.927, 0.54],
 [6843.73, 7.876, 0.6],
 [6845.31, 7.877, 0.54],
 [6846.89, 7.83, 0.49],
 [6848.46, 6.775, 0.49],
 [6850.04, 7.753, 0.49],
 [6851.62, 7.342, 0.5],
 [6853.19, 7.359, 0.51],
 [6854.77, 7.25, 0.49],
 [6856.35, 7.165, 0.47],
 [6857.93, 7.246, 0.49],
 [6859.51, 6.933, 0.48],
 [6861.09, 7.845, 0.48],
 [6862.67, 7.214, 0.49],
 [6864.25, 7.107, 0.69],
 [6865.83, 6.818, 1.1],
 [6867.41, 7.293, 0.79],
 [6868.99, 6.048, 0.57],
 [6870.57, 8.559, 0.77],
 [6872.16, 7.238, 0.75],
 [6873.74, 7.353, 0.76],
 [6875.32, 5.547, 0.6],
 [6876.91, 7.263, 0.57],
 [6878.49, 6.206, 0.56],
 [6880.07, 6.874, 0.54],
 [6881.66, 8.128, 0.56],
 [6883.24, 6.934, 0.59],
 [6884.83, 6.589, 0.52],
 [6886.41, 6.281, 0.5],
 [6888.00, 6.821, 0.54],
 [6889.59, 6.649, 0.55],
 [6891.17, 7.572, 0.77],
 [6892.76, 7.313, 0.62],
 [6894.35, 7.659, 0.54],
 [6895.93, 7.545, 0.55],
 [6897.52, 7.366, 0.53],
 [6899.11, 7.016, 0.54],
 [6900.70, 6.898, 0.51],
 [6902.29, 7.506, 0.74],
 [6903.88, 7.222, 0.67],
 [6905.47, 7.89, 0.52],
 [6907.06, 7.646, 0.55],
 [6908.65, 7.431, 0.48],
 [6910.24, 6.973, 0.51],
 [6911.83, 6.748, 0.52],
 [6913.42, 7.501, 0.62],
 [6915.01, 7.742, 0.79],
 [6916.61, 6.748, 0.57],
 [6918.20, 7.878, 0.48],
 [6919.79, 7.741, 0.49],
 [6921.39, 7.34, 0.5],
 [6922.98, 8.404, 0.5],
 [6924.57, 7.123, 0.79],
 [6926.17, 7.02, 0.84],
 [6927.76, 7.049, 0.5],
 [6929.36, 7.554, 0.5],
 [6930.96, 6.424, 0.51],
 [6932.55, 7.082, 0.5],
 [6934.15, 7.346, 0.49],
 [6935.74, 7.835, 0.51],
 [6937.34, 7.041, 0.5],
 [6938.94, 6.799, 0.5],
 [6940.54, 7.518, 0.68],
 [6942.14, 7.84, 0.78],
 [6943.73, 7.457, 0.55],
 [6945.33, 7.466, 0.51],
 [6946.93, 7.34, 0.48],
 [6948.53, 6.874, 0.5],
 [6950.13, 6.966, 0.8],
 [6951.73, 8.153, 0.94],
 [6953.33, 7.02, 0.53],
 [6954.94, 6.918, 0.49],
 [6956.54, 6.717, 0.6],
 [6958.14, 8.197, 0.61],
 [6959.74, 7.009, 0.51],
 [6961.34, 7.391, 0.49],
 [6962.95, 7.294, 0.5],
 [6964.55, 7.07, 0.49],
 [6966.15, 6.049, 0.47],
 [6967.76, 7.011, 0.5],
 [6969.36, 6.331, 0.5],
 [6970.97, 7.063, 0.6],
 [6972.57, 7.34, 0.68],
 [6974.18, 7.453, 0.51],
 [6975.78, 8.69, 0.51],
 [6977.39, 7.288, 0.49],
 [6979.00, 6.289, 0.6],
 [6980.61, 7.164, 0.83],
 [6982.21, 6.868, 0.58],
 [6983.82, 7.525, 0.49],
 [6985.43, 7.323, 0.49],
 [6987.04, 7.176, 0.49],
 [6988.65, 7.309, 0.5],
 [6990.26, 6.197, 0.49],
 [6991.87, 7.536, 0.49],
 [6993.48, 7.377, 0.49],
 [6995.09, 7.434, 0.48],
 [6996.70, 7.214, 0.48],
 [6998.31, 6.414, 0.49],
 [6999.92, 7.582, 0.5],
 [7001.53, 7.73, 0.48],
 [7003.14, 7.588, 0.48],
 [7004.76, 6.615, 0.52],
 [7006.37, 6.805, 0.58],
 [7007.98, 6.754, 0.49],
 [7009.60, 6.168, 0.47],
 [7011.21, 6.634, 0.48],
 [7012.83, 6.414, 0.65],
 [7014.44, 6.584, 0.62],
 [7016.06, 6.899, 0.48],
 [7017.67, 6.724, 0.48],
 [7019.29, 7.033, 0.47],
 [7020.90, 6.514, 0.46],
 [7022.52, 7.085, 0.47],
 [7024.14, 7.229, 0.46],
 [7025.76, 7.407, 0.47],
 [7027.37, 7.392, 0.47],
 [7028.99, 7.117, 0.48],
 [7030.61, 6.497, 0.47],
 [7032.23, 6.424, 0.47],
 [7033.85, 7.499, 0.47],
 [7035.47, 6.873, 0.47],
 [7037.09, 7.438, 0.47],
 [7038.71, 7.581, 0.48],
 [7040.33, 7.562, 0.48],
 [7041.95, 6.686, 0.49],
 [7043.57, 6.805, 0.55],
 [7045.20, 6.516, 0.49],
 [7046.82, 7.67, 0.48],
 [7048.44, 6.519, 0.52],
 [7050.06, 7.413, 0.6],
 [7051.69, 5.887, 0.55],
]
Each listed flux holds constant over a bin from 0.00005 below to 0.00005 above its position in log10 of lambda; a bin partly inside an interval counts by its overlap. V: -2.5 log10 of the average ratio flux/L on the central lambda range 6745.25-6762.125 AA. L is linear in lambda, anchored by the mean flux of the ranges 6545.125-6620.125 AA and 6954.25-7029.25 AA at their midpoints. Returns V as -0.08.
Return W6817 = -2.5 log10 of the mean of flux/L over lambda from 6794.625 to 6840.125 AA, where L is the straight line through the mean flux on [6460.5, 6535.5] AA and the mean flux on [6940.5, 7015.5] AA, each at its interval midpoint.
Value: 0.07 mag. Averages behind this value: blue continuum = 7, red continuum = 7.13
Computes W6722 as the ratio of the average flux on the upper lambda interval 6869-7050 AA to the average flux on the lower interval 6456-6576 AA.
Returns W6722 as 1.0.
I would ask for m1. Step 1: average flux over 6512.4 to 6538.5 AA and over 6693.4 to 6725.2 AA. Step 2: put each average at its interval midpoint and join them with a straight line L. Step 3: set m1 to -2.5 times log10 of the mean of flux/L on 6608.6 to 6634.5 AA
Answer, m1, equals 0.03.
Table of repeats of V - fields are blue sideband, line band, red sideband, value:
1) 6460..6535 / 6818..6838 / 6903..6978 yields 0.10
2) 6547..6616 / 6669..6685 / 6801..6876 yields -0.04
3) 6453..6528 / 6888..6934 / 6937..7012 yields -0.03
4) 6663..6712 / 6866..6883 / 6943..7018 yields 0.01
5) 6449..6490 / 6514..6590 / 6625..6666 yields 0.05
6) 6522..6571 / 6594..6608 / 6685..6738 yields -0.06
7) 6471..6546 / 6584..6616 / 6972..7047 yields -0.03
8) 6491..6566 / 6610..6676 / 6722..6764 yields 0.05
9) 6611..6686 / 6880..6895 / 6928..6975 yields 0.01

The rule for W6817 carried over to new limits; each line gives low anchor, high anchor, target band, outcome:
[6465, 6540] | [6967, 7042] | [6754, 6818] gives 0.04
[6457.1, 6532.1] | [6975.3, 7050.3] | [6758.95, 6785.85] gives 0.02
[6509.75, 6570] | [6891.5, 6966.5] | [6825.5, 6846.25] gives 0.04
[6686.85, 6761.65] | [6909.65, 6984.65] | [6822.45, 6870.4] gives 0.03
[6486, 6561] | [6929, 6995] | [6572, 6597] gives 0.05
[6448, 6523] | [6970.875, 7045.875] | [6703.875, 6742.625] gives -0.03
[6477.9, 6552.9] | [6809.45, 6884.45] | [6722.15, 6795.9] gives -0.03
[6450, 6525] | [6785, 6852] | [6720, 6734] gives -0.13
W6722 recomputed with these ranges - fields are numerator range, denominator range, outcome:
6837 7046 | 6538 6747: 1.02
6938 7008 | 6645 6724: 1.01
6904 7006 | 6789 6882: 1.05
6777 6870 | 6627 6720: 0.97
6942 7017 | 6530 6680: 1.03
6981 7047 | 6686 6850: 1.00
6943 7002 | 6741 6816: 1.05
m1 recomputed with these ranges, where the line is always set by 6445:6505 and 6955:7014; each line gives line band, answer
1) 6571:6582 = 0.17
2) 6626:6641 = 0.05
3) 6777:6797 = 0.07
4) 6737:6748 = -0.03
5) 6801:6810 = 0.19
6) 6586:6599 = 0.02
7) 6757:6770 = -0.03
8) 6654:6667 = 0.02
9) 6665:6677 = -0.01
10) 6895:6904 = -0.03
